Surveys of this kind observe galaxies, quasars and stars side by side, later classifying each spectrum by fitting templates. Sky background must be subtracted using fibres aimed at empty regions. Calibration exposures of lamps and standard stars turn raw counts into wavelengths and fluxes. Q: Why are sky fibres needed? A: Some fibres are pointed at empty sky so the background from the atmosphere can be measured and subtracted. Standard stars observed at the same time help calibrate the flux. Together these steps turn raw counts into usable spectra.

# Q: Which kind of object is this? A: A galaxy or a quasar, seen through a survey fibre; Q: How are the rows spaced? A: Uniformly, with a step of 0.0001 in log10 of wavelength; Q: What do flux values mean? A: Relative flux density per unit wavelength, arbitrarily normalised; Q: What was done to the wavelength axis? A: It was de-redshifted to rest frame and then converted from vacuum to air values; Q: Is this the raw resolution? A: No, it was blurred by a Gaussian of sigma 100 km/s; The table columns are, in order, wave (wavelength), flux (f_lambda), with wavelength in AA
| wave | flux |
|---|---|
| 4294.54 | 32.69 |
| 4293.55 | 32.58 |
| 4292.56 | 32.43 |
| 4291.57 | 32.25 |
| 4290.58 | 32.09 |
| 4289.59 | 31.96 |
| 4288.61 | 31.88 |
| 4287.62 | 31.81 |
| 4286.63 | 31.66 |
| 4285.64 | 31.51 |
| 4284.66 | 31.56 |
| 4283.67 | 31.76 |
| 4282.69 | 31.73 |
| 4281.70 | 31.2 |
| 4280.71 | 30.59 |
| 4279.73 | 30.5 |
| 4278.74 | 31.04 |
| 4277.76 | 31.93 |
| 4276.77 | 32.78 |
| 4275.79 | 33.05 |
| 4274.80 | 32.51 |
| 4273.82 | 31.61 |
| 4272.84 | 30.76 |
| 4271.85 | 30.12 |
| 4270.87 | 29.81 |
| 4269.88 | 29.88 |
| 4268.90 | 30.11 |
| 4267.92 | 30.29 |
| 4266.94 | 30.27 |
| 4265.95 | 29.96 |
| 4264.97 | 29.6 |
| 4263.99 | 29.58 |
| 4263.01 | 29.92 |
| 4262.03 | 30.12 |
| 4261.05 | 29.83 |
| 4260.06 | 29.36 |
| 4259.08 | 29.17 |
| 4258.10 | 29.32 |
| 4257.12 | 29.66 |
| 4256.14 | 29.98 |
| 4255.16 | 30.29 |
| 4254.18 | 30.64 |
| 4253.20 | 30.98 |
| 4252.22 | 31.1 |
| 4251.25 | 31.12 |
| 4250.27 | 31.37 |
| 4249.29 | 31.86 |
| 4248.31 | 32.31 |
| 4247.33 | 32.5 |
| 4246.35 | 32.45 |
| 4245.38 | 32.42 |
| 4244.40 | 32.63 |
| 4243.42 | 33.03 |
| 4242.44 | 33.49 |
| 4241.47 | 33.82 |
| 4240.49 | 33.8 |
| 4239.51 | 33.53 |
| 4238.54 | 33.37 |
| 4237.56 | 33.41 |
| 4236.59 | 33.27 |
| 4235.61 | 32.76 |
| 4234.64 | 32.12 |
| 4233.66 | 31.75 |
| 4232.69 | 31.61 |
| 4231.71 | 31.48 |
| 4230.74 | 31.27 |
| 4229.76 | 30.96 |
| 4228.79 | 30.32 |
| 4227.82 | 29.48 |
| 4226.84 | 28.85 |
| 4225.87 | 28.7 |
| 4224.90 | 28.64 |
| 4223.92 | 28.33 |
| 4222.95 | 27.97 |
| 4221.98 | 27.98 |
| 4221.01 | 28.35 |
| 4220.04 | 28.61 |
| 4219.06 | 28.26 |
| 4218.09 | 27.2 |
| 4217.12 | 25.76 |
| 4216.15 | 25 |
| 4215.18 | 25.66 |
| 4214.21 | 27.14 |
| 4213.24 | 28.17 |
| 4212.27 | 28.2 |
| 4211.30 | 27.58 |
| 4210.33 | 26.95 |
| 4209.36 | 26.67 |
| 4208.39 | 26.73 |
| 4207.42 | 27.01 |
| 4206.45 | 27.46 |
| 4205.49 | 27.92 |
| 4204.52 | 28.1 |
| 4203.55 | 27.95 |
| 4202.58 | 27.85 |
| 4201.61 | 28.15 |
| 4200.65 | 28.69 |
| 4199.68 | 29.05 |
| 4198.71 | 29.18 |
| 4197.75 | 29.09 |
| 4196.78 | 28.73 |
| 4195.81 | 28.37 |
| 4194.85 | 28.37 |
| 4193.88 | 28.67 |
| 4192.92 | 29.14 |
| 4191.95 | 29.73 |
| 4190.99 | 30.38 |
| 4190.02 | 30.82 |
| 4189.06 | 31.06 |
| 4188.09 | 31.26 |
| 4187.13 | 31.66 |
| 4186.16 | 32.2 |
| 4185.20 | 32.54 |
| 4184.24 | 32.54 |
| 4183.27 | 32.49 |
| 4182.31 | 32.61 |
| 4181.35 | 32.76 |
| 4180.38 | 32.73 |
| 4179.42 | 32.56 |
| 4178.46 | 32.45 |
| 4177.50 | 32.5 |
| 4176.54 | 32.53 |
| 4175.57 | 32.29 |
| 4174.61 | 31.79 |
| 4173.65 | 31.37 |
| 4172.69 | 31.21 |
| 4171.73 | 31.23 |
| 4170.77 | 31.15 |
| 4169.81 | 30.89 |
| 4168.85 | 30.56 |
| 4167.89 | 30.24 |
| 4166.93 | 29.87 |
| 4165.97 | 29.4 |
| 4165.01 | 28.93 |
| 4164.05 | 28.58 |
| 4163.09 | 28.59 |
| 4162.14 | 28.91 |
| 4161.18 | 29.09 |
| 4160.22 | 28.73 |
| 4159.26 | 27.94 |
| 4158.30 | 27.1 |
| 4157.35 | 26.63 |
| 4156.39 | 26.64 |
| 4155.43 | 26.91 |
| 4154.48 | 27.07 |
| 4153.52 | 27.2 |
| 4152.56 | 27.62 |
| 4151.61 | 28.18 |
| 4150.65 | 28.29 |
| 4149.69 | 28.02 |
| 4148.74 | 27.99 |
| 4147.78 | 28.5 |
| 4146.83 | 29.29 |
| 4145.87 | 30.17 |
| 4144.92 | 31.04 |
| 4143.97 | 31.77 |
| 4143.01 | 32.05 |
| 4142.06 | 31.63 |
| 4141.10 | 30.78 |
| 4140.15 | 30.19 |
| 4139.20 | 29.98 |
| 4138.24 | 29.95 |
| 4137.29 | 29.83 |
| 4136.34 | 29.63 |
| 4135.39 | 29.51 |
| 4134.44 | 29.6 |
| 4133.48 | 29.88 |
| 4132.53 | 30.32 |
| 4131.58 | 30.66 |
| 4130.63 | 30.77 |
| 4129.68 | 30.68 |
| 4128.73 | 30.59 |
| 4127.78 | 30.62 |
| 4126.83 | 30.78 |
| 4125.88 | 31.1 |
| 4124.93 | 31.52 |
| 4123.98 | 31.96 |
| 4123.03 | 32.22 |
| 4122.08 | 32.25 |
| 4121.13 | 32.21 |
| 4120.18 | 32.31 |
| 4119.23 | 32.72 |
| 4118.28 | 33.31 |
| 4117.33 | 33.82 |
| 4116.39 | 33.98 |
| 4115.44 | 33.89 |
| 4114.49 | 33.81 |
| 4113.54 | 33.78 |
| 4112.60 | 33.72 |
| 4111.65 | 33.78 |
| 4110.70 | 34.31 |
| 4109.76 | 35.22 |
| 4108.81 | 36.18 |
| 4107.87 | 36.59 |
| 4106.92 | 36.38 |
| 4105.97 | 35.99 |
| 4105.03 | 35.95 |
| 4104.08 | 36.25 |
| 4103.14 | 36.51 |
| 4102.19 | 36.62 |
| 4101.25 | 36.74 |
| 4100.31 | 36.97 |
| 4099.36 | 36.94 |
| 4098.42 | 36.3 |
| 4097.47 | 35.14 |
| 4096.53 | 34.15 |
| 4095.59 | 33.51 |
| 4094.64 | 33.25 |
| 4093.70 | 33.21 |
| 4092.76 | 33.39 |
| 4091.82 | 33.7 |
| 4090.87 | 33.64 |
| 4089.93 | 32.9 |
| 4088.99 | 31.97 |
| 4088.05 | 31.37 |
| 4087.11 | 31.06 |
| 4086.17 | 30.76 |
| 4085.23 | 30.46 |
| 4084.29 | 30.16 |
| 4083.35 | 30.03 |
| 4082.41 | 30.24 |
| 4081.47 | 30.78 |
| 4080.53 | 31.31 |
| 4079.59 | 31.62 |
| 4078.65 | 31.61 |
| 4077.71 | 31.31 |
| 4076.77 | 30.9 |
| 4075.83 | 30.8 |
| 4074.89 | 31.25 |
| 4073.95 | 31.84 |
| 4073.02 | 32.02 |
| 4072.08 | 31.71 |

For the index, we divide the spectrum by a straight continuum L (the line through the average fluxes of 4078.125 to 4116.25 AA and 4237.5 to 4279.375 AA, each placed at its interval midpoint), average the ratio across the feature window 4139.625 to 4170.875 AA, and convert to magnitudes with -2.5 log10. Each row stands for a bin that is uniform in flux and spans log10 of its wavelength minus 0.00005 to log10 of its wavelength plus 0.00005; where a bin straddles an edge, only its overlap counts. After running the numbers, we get 0.13 mag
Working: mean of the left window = 33.8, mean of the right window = 31.2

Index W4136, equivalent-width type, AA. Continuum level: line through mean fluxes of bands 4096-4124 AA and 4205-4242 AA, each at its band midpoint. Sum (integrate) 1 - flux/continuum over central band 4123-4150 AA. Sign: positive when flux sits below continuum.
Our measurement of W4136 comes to 2.5 AA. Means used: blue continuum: 34.7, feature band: 30.4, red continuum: 29.4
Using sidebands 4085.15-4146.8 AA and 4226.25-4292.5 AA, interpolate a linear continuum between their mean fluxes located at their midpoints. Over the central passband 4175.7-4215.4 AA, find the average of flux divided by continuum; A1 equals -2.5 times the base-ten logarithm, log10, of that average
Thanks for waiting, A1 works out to 0.08 mag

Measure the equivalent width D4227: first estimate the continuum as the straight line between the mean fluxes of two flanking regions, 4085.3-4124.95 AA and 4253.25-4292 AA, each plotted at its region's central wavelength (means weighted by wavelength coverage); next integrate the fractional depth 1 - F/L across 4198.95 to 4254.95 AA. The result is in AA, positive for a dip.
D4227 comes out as 3.2 AA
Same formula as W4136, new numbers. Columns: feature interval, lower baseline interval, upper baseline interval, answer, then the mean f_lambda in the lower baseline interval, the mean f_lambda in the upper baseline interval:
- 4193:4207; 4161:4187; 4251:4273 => 1.1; 31.2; 30.1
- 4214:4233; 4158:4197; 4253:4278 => 1.2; 30.6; 30.4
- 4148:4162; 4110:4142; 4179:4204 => 1.5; 31.7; 30.3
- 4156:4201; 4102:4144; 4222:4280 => 2.2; 32.5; 31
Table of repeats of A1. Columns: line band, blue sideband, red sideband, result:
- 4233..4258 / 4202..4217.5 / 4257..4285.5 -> -0.104 mag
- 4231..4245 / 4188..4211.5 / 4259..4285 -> -0.109 mag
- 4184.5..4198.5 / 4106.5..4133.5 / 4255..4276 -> 0.047 mag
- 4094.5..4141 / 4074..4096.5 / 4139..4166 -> -0.093 mag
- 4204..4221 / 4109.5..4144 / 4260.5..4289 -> 0.150 mag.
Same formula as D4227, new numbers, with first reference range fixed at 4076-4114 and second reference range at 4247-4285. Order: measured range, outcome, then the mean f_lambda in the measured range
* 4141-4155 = 1.5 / 29.3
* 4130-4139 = 0.8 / 30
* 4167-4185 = 0.2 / 31.8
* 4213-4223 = 1.4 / 27.2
